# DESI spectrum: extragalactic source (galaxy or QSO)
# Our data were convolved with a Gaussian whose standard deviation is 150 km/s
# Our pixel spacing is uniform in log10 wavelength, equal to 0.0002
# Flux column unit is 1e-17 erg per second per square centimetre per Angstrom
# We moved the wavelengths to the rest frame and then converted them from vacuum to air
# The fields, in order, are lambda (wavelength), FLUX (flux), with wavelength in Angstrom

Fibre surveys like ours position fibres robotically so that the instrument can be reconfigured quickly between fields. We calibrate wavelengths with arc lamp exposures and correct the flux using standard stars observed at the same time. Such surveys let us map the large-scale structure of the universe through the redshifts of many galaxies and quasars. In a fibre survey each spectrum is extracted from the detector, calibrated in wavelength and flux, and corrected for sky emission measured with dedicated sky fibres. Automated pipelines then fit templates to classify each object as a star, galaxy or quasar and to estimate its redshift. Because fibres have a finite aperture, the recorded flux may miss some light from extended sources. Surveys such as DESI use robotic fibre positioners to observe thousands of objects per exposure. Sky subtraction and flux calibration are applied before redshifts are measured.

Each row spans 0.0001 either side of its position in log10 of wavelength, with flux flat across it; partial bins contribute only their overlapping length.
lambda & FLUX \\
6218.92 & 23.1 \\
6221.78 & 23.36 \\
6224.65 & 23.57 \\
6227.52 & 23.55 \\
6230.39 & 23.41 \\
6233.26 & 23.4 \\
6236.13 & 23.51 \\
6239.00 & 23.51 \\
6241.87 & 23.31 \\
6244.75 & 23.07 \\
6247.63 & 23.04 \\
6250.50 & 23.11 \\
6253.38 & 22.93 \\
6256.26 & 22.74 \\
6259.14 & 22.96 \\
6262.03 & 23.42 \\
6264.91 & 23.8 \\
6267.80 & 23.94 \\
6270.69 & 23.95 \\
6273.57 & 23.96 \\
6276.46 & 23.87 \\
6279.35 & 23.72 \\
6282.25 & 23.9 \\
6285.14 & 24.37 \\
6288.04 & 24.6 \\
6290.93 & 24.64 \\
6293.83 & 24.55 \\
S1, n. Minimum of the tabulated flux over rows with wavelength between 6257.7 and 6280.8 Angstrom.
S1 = 22.96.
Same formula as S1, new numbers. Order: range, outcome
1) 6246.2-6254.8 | 22.93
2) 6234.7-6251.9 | 23.04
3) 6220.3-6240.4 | 23.36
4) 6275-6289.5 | 23.72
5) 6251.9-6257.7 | 22.74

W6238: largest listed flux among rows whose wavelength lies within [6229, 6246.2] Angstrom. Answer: 23.51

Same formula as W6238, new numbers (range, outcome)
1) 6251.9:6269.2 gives 23.94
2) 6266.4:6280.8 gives 23.96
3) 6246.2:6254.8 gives 23.11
